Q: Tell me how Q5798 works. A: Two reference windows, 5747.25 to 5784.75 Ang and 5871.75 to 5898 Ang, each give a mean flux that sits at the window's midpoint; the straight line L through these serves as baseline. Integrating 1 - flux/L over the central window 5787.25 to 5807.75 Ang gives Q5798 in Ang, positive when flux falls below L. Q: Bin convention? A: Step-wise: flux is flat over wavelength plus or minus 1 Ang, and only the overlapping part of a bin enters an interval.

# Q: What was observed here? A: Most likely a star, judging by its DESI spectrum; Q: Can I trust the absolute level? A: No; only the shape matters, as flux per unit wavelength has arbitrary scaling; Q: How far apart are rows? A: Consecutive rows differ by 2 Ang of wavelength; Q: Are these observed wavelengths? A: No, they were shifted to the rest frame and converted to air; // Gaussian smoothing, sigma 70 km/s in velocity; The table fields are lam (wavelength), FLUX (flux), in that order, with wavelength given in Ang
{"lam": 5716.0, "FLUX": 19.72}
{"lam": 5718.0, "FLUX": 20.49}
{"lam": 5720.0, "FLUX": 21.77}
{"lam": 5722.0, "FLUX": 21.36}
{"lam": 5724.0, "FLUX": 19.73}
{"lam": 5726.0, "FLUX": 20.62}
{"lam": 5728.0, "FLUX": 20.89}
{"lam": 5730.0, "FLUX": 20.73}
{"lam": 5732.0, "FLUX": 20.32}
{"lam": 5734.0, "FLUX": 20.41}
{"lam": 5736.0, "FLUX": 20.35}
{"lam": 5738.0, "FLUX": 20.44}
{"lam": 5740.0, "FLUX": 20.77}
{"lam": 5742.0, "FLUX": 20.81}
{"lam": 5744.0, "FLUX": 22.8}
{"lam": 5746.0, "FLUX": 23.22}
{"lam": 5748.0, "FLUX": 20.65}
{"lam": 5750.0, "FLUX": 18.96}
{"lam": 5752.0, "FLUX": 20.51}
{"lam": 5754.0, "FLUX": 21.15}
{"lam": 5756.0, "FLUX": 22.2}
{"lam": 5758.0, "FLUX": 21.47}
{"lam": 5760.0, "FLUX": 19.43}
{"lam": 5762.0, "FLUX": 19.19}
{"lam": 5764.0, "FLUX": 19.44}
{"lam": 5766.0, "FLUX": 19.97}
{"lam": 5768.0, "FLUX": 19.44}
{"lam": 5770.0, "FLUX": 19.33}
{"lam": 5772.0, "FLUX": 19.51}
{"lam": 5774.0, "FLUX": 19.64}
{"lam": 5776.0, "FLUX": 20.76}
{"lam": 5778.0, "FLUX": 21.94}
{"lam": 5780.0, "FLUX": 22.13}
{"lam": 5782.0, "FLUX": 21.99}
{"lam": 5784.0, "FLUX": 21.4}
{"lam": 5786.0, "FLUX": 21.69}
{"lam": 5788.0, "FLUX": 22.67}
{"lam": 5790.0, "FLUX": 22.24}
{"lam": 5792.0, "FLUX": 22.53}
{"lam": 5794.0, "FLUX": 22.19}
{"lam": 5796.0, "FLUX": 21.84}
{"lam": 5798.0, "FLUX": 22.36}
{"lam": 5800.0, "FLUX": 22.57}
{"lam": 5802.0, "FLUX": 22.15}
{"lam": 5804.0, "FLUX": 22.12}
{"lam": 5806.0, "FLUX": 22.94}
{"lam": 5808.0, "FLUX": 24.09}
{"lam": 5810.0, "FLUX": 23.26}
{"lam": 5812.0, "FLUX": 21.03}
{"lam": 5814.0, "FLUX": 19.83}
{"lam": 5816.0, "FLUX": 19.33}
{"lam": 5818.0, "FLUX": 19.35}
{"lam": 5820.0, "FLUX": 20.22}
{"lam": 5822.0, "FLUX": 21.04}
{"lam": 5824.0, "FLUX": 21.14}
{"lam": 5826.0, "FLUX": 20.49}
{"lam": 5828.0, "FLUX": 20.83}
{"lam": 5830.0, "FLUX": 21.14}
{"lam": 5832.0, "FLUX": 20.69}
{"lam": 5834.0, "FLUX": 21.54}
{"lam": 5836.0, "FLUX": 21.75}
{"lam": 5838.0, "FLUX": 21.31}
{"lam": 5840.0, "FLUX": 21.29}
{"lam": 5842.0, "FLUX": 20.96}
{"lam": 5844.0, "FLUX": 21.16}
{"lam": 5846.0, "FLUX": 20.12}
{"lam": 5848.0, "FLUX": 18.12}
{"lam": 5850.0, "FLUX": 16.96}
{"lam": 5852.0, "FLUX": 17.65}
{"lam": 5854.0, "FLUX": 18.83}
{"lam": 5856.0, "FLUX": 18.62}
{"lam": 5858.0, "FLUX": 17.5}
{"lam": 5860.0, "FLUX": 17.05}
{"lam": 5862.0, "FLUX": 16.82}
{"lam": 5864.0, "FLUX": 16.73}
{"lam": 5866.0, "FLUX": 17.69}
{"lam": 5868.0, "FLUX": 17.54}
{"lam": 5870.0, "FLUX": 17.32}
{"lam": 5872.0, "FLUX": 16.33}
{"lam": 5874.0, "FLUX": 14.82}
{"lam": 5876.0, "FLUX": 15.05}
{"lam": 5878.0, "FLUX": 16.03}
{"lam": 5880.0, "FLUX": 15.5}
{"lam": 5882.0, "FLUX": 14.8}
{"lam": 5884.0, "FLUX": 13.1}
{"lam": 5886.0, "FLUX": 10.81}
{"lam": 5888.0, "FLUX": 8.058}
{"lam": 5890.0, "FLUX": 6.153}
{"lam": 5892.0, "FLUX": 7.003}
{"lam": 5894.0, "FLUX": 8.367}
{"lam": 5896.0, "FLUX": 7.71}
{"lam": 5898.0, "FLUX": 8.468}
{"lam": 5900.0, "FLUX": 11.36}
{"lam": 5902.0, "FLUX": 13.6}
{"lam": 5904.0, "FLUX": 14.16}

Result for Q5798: -4.90 Ang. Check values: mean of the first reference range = 20.5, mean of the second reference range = 11.6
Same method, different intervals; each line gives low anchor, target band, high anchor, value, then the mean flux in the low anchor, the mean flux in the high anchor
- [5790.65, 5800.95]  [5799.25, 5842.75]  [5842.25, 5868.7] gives -1.7 Ang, 22.3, 18.1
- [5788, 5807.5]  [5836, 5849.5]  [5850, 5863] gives -1.2 Ang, 22.4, 17.7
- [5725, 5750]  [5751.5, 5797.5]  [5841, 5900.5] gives -4.3 Ang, 20.9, 14.9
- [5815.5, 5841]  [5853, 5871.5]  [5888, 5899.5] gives -4.7 Ang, 20.8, 7.75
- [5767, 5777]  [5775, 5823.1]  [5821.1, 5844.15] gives -3.3 Ang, 19.7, 21.1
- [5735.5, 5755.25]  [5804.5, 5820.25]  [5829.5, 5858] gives -0.8 Ang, 21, 19.9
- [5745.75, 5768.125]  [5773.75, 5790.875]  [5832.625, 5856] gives -1.2 Ang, 20.4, 19.9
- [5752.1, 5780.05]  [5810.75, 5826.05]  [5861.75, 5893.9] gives -2.7 Ang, 20.3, 13.8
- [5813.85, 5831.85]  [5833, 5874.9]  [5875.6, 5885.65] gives -3.0 Ang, 20.4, 14.6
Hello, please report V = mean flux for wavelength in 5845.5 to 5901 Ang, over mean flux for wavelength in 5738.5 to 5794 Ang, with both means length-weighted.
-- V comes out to 0.7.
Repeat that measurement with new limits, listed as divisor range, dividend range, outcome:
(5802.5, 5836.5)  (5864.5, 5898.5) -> 0.60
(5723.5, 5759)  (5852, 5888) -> 0.76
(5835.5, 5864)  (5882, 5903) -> 0.51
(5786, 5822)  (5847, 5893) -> 0.70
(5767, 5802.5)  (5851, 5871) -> 0.82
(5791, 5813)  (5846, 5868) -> 0.79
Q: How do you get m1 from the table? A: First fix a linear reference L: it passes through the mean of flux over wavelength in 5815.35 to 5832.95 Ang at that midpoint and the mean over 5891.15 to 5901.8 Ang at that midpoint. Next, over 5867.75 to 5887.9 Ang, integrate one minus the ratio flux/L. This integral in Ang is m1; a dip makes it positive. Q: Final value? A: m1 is -4.6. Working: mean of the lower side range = 20.5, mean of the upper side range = 8.98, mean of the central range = 14.7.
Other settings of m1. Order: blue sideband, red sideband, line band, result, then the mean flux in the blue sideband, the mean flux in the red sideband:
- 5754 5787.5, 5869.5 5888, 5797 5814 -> -3.4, 20.6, 14.4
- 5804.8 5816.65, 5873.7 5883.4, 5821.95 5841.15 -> -1.3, 21.8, 15.2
